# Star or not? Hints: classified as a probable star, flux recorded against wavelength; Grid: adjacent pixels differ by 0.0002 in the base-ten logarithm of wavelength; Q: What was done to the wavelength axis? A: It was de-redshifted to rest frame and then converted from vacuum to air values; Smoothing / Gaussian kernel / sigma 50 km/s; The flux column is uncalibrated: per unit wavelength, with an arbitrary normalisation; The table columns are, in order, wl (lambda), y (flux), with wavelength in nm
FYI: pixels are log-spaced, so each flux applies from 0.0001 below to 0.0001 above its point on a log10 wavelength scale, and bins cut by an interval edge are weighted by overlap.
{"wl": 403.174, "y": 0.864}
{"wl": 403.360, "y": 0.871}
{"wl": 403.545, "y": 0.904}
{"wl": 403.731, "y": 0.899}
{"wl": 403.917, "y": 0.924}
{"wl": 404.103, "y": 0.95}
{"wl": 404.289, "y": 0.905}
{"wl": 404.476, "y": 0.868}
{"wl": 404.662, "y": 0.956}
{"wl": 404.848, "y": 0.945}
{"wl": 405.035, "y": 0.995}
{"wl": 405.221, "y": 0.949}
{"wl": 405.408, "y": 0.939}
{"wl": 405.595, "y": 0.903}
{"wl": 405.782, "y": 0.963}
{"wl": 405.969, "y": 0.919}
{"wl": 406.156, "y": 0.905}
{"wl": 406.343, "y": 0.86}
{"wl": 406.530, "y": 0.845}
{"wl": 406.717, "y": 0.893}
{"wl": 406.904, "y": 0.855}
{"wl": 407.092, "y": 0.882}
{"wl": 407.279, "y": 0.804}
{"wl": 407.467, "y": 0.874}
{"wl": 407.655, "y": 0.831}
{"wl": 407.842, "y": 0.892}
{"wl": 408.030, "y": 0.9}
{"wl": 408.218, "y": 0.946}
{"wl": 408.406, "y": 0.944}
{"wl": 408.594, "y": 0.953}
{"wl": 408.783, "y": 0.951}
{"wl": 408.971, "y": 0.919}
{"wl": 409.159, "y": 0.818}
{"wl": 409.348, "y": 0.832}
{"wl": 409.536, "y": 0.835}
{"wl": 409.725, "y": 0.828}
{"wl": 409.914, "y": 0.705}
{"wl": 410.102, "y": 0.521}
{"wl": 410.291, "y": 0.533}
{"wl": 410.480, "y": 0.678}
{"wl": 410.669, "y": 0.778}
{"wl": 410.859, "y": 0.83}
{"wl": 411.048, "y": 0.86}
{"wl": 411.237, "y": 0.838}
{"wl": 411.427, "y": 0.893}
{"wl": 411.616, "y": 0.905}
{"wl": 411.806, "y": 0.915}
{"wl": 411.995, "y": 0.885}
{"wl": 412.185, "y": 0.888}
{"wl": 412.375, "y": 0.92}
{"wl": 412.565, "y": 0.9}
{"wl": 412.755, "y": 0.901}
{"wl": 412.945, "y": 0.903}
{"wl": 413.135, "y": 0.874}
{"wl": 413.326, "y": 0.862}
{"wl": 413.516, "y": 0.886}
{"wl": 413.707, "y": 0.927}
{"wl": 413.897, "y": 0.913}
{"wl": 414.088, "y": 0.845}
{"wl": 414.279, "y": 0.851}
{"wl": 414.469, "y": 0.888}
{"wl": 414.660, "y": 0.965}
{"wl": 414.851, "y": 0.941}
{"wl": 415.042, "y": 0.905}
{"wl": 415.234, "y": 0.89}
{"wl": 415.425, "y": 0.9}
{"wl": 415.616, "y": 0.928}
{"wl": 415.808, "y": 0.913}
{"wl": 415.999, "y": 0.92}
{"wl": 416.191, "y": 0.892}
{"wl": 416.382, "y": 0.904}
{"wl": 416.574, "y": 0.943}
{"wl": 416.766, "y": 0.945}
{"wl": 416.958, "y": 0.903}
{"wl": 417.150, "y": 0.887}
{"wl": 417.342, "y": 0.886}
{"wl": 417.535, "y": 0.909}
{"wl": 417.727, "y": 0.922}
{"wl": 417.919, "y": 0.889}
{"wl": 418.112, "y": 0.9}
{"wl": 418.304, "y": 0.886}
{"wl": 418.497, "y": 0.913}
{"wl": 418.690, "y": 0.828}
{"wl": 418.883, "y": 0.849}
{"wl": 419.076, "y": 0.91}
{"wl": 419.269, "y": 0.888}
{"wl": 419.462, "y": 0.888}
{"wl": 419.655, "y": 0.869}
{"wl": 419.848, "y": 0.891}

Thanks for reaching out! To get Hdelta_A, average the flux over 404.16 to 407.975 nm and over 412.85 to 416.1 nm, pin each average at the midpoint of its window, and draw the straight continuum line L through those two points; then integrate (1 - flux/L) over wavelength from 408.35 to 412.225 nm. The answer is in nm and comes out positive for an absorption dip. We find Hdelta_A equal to 0.34 nm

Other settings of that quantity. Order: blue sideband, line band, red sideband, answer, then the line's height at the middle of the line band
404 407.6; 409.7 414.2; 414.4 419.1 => 0.36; 0.905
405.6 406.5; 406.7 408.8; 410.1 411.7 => -0.08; 0.859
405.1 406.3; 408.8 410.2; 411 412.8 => 0.18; 0.905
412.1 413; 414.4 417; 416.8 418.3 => -0.05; 0.901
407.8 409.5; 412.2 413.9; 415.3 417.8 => 0.02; 0.908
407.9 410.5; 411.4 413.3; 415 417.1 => -0.08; 0.861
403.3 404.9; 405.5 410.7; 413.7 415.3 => 0.38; 0.909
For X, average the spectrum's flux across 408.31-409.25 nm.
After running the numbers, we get 0.917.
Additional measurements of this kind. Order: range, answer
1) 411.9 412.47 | 0.898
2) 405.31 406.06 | 0.93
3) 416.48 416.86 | 0.944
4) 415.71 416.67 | 0.914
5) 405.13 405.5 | 0.943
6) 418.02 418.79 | 0.881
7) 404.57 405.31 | 0.962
